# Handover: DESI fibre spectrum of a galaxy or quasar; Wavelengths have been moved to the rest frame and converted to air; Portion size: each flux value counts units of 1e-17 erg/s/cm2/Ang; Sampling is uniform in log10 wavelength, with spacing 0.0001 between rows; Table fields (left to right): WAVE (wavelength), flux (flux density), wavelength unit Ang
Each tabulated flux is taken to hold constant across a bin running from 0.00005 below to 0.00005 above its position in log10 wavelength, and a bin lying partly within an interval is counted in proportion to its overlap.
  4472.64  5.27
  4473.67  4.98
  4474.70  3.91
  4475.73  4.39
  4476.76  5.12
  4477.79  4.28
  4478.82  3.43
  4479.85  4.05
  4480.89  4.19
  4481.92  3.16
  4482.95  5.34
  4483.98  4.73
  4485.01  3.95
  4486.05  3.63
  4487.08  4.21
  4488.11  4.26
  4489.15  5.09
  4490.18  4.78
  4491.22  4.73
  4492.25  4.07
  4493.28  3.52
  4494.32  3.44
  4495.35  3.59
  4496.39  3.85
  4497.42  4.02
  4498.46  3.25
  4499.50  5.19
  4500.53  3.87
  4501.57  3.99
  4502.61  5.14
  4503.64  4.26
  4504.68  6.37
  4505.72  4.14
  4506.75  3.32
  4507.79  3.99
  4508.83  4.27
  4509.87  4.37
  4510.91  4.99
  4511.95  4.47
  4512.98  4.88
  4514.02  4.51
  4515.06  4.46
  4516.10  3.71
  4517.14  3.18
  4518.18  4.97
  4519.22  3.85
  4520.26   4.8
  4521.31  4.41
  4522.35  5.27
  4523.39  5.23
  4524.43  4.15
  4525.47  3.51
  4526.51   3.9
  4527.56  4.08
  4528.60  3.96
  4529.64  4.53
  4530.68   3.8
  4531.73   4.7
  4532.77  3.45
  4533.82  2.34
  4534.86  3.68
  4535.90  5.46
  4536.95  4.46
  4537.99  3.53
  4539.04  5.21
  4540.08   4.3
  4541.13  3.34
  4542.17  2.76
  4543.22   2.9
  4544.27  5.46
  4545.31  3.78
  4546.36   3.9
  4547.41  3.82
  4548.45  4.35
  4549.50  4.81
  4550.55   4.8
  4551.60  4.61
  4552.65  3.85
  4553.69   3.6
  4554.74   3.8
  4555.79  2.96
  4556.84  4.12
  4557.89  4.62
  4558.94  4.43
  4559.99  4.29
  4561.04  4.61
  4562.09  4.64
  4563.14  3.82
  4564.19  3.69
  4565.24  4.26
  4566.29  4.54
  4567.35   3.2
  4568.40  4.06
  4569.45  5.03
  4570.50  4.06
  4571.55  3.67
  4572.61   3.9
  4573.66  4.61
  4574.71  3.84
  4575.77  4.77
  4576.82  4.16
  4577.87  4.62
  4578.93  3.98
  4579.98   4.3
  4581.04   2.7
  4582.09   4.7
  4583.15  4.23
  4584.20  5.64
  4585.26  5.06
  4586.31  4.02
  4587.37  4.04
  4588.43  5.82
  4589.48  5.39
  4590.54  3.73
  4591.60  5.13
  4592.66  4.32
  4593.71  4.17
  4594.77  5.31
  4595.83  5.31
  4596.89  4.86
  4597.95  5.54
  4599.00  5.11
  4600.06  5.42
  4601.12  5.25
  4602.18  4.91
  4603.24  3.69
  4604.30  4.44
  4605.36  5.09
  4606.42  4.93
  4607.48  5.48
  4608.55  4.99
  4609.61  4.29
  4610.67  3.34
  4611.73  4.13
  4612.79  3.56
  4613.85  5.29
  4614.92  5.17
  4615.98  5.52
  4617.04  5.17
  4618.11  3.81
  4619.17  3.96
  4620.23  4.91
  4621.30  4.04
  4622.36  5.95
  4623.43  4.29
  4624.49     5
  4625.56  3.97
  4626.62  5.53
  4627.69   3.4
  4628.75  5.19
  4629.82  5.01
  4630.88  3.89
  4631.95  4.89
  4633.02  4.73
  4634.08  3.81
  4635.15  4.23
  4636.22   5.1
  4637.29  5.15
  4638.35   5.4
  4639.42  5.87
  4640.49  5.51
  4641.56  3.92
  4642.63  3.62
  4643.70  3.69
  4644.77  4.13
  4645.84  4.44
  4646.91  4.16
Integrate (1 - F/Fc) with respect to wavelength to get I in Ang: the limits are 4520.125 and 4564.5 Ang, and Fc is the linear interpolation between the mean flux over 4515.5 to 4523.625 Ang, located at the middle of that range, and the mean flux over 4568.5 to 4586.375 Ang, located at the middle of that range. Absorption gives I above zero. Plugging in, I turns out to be 2.4 Ang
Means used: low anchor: 4.4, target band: 4.13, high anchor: 4.31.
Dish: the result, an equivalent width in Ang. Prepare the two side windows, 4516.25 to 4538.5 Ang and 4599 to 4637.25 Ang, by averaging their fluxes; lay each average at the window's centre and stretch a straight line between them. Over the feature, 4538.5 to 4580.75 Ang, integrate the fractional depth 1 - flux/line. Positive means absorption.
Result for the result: 1.9 Ang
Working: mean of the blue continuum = 4.15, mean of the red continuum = 4.65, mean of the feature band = 4.13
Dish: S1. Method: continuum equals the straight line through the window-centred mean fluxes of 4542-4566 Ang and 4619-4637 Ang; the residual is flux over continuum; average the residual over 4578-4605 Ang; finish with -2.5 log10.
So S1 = -0.078 mag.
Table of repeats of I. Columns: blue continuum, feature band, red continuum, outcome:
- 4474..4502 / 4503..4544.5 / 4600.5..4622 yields 0.65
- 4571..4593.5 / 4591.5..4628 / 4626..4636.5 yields -1.89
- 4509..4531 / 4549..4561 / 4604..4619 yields 0.72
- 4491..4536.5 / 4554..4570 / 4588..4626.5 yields 1.31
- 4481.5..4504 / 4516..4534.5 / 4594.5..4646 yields 0.90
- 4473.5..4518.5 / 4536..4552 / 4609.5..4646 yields 0.77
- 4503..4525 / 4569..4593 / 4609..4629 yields 0.50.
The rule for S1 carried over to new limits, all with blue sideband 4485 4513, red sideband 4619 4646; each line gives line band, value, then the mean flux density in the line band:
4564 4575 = 0.09 mag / 4.1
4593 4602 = -0.13 mag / 5.1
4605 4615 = -0.01 mag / 4.59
